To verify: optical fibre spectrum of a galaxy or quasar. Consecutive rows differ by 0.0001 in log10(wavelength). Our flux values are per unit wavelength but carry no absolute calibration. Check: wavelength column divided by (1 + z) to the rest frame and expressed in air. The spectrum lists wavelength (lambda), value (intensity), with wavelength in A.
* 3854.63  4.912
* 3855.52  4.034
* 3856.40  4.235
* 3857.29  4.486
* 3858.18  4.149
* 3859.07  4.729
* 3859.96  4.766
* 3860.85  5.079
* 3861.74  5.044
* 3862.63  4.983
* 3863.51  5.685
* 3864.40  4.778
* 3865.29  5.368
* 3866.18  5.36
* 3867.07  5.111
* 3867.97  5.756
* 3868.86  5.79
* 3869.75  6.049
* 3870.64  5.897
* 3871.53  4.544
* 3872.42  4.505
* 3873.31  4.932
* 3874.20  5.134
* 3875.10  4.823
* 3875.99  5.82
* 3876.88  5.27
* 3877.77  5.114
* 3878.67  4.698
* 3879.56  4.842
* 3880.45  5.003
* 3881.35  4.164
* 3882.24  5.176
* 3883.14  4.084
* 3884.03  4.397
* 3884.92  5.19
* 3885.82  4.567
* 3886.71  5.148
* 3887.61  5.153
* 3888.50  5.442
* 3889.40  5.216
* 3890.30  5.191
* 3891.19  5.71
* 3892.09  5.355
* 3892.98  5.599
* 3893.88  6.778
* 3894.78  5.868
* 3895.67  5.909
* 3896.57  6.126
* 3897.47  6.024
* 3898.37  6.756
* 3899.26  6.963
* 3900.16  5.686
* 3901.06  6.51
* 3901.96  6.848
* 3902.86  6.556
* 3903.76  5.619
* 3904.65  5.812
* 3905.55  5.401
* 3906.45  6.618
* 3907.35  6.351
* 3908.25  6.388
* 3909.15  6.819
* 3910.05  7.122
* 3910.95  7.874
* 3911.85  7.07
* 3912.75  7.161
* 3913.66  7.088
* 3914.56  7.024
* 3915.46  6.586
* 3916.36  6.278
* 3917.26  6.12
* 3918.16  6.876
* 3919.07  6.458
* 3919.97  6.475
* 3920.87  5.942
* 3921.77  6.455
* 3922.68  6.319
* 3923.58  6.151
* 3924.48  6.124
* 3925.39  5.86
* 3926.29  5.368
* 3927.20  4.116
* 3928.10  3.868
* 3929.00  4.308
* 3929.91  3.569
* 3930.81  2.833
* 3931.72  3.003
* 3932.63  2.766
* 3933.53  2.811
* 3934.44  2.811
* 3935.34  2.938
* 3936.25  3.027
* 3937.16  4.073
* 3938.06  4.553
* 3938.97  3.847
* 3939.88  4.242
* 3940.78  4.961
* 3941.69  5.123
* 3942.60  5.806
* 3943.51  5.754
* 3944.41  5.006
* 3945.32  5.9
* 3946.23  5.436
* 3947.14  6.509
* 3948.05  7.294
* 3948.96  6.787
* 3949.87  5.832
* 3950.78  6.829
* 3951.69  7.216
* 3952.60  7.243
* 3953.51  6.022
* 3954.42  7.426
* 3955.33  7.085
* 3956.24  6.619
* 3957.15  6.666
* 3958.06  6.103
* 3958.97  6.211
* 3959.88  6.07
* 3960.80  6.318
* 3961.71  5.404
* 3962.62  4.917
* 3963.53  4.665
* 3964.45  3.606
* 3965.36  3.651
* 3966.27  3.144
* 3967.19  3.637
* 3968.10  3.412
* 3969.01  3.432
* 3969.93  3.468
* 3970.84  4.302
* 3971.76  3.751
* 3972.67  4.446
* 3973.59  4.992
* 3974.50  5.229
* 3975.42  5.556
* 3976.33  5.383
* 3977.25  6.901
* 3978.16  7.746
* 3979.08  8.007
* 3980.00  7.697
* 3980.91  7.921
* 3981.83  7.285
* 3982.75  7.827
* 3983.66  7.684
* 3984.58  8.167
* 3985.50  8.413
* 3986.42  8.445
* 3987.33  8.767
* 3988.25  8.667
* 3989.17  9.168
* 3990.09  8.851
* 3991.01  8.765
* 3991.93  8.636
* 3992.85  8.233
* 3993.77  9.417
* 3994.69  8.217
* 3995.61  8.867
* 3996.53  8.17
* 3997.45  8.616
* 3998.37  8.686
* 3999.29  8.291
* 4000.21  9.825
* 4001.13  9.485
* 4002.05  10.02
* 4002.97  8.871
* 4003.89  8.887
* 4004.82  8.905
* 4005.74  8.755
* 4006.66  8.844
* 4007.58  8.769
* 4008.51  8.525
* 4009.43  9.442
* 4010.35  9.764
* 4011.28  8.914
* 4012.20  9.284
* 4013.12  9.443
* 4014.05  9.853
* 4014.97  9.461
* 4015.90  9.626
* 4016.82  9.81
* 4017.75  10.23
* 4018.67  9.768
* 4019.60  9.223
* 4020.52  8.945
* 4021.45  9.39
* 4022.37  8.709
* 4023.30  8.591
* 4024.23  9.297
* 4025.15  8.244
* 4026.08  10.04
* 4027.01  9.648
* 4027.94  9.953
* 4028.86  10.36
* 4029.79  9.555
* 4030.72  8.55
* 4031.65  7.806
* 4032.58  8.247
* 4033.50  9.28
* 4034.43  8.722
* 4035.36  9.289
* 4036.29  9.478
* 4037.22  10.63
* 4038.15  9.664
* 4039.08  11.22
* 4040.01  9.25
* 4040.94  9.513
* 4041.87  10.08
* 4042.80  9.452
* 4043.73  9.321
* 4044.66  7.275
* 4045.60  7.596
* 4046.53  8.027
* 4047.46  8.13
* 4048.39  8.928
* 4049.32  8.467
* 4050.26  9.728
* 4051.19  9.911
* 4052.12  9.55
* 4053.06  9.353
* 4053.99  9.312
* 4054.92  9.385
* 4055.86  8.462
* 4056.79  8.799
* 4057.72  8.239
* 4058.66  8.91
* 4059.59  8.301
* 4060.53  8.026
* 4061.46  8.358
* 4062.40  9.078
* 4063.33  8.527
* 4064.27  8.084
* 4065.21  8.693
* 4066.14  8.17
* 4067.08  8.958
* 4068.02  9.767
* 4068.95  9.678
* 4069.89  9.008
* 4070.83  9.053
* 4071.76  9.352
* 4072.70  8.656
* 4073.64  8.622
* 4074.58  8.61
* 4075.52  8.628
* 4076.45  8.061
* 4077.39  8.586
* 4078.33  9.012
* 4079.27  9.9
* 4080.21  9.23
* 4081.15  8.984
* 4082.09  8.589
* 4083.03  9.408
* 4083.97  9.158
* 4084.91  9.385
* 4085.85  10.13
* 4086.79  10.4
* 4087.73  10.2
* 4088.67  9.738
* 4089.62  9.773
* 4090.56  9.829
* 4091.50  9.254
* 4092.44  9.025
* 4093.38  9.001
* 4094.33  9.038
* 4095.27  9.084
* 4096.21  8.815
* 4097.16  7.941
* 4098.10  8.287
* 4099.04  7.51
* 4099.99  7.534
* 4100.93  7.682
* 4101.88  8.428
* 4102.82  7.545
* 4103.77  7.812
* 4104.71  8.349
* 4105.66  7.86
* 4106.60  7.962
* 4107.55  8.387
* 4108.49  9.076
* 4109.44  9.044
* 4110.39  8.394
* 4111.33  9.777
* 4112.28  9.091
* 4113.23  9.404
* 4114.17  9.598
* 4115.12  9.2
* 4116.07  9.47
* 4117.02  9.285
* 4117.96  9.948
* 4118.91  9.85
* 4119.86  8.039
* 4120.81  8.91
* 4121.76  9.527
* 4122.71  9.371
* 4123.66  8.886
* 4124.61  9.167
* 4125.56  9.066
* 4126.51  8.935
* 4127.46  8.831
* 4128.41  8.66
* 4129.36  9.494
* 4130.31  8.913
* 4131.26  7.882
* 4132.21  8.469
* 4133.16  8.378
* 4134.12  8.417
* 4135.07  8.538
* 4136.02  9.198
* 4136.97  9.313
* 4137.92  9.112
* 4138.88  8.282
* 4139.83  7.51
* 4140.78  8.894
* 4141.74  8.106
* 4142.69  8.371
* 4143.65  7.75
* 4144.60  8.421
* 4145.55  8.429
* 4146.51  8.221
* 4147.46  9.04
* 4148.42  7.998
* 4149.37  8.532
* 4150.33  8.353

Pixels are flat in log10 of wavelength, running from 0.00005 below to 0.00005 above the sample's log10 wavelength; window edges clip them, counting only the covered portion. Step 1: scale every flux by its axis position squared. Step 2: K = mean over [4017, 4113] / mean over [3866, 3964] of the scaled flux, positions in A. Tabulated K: 1.7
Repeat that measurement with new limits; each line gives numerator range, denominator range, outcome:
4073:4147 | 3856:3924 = 1.73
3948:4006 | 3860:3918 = 1.27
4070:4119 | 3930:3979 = 1.88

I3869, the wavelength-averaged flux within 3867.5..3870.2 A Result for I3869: 5.85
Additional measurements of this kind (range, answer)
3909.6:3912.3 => 7.36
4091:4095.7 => 9.09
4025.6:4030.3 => 9.88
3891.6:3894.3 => 5.9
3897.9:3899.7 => 6.87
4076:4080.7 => 8.95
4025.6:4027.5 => 9.79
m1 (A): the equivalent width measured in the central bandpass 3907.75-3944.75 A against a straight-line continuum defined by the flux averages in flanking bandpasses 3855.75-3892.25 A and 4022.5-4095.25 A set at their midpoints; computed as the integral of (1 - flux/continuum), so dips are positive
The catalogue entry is 5.0 A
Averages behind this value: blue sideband 5.03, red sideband 9.1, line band 5.29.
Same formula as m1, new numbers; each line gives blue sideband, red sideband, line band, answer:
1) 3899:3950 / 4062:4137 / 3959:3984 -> 4.0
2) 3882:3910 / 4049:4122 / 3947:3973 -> 5.3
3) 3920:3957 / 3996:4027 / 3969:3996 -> 1.7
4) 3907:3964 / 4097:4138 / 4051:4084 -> -4.2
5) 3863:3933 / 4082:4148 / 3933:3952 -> 3.7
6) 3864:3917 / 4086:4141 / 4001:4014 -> -3.1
